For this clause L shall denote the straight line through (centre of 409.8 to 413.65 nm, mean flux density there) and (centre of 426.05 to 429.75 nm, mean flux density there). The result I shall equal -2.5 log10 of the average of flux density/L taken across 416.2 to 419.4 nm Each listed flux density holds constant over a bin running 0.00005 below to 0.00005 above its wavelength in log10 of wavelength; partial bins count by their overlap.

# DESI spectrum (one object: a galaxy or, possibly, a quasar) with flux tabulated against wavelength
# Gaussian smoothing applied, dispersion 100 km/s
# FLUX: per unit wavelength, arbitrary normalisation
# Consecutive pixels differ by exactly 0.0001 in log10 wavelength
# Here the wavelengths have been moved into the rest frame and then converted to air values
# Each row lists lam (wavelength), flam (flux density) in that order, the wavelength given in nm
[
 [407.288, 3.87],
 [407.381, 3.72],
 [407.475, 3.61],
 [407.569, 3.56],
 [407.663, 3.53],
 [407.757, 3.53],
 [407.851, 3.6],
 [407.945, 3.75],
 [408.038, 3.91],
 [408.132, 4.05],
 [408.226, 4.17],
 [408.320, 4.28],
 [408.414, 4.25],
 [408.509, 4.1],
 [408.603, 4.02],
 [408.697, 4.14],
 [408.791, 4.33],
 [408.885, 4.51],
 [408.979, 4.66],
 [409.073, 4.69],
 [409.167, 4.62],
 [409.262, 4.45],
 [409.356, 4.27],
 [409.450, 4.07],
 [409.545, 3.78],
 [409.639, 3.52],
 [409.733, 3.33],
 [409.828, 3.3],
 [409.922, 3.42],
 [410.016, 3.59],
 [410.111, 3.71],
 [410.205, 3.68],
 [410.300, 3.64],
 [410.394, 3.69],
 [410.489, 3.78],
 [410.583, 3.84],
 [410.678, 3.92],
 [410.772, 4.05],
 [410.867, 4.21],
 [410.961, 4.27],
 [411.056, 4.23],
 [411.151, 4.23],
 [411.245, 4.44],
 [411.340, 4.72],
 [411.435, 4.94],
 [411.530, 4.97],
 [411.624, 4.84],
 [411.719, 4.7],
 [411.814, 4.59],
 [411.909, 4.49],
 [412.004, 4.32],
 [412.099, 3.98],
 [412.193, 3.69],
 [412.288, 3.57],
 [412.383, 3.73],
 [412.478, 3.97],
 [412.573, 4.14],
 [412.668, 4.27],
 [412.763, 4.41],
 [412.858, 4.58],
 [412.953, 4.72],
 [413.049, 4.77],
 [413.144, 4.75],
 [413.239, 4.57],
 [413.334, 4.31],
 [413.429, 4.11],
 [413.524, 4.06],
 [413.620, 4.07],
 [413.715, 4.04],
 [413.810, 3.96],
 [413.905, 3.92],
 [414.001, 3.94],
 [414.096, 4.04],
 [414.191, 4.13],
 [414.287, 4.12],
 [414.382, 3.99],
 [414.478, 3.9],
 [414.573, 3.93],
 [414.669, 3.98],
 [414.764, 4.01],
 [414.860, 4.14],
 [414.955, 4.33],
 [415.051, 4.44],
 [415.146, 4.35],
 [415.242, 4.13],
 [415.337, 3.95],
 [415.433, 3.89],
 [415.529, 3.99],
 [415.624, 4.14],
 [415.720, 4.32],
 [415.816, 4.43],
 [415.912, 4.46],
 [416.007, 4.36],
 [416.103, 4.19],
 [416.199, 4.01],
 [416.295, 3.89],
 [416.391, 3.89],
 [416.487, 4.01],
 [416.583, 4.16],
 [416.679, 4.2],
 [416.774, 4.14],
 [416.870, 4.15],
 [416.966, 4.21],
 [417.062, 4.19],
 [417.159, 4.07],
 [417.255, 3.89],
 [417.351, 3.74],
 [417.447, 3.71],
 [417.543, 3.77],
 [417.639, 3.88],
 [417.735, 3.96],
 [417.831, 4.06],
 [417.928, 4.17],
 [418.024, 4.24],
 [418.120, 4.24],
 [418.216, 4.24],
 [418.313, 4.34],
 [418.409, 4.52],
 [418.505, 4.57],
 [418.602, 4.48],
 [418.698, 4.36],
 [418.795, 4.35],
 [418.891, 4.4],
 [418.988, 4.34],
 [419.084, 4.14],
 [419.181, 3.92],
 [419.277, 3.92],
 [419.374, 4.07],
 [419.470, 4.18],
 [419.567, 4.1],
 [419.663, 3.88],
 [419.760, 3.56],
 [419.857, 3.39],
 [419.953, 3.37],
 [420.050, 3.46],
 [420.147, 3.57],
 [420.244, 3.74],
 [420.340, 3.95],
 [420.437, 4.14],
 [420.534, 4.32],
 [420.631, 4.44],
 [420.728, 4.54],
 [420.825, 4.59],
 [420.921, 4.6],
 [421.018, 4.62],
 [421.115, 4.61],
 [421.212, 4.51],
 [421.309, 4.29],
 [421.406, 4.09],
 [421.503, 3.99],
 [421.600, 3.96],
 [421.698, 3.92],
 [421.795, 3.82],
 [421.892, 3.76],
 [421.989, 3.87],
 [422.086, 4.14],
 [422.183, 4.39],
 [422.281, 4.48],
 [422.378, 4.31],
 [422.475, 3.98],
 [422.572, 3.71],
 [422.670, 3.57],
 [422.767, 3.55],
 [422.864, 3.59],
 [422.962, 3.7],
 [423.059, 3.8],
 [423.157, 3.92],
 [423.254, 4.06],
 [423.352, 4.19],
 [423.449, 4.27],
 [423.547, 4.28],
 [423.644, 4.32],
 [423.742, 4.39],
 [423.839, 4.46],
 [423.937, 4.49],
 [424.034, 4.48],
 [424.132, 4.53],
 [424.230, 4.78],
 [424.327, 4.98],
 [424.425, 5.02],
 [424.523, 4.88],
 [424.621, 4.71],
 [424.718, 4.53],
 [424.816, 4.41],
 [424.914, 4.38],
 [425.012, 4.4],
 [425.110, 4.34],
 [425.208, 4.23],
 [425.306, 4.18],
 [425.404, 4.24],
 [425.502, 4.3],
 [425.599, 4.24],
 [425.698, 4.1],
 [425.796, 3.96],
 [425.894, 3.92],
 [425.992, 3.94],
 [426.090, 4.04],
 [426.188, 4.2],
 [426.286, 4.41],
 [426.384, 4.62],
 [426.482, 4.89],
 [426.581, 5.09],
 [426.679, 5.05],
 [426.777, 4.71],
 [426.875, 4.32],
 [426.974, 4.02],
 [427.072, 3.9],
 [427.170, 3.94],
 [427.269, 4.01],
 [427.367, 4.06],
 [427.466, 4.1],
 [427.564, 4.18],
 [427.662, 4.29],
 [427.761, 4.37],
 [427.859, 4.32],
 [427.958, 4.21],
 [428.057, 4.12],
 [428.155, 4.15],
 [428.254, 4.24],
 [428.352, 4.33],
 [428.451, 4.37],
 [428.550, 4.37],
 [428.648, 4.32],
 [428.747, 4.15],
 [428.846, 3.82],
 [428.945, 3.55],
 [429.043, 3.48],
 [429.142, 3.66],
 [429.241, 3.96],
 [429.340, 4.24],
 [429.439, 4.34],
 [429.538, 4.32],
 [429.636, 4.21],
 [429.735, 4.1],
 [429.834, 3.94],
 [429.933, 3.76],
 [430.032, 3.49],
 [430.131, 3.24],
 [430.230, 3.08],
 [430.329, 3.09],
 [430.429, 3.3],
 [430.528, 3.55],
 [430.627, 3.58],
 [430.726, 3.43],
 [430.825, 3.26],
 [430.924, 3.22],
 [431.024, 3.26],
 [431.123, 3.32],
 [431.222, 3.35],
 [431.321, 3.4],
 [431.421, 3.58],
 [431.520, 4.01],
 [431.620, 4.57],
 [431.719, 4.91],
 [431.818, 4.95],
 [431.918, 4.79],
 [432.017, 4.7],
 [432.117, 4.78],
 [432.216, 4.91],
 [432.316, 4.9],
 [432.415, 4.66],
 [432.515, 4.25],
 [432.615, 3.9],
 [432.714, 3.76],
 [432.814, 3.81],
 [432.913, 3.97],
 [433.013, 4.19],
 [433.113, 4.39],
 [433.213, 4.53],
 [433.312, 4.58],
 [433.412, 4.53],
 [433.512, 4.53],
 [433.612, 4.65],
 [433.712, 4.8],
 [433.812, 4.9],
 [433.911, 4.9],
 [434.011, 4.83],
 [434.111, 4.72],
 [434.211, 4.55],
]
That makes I 0.02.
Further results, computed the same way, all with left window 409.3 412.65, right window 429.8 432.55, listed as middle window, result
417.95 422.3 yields -0.04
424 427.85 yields -0.11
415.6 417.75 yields -0.02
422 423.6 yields -0.01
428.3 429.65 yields -0.04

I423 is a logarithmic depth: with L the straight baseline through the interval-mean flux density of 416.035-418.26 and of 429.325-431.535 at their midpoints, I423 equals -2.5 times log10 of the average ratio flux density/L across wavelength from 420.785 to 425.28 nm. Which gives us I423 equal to -0.11 mag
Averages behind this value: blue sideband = 4.05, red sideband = 3.6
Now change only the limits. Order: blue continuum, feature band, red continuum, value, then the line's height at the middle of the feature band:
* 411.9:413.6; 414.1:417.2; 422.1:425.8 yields 0.03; 4.25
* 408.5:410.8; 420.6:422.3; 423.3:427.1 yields 0.01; 4.31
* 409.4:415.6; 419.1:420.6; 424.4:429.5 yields 0.09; 4.19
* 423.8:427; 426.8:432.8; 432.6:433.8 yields 0.10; 4.39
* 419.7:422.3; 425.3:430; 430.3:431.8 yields -0.11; 3.78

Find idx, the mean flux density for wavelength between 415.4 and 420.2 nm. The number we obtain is 4.07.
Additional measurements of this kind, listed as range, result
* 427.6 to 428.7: 4.28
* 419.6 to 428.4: 4.21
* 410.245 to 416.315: 4.2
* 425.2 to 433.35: 4.09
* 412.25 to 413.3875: 4.32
